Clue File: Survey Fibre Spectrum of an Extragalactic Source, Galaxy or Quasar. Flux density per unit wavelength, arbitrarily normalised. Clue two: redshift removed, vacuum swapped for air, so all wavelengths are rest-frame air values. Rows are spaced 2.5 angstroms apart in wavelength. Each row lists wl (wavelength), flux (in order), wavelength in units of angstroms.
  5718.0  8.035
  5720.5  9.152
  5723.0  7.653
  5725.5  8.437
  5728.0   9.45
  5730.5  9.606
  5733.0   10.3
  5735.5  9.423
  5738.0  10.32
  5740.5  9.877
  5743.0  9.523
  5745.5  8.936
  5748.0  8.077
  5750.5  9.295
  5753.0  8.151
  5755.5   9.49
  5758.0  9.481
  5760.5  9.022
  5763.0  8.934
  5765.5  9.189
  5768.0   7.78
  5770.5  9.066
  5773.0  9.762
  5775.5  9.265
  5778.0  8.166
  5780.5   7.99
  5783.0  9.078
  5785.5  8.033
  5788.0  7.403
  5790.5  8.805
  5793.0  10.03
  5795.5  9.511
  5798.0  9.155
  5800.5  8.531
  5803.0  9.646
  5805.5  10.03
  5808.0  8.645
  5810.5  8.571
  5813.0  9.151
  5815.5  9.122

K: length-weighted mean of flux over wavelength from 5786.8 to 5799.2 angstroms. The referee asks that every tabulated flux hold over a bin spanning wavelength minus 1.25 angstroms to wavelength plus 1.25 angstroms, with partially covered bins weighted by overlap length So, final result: 8.99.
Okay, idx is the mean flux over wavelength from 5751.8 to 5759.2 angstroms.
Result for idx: 9.04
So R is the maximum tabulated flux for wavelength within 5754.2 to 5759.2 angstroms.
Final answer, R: 9.49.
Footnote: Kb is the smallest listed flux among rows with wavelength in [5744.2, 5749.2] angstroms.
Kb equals 8.077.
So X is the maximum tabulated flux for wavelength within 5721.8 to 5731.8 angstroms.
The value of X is 9.606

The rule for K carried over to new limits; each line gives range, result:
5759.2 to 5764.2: 8.98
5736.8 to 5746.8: 9.65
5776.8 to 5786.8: 8.31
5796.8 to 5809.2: 9.2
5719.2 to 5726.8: 8.42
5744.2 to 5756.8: 8.8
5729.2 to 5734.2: 9.94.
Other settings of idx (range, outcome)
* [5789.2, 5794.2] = 9.39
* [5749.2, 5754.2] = 8.72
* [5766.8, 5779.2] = 8.81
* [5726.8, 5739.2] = 9.82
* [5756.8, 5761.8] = 9.25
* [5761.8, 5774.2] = 8.94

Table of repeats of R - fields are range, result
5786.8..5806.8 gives 10.03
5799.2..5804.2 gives 9.646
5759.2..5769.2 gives 9.189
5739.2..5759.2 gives 9.877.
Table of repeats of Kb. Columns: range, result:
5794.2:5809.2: 8.531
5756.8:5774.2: 7.78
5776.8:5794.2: 7.403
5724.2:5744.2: 8.437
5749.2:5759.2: 8.151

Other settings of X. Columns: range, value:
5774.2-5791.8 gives 9.265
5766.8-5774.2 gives 9.762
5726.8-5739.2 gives 10.32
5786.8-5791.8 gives 8.805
